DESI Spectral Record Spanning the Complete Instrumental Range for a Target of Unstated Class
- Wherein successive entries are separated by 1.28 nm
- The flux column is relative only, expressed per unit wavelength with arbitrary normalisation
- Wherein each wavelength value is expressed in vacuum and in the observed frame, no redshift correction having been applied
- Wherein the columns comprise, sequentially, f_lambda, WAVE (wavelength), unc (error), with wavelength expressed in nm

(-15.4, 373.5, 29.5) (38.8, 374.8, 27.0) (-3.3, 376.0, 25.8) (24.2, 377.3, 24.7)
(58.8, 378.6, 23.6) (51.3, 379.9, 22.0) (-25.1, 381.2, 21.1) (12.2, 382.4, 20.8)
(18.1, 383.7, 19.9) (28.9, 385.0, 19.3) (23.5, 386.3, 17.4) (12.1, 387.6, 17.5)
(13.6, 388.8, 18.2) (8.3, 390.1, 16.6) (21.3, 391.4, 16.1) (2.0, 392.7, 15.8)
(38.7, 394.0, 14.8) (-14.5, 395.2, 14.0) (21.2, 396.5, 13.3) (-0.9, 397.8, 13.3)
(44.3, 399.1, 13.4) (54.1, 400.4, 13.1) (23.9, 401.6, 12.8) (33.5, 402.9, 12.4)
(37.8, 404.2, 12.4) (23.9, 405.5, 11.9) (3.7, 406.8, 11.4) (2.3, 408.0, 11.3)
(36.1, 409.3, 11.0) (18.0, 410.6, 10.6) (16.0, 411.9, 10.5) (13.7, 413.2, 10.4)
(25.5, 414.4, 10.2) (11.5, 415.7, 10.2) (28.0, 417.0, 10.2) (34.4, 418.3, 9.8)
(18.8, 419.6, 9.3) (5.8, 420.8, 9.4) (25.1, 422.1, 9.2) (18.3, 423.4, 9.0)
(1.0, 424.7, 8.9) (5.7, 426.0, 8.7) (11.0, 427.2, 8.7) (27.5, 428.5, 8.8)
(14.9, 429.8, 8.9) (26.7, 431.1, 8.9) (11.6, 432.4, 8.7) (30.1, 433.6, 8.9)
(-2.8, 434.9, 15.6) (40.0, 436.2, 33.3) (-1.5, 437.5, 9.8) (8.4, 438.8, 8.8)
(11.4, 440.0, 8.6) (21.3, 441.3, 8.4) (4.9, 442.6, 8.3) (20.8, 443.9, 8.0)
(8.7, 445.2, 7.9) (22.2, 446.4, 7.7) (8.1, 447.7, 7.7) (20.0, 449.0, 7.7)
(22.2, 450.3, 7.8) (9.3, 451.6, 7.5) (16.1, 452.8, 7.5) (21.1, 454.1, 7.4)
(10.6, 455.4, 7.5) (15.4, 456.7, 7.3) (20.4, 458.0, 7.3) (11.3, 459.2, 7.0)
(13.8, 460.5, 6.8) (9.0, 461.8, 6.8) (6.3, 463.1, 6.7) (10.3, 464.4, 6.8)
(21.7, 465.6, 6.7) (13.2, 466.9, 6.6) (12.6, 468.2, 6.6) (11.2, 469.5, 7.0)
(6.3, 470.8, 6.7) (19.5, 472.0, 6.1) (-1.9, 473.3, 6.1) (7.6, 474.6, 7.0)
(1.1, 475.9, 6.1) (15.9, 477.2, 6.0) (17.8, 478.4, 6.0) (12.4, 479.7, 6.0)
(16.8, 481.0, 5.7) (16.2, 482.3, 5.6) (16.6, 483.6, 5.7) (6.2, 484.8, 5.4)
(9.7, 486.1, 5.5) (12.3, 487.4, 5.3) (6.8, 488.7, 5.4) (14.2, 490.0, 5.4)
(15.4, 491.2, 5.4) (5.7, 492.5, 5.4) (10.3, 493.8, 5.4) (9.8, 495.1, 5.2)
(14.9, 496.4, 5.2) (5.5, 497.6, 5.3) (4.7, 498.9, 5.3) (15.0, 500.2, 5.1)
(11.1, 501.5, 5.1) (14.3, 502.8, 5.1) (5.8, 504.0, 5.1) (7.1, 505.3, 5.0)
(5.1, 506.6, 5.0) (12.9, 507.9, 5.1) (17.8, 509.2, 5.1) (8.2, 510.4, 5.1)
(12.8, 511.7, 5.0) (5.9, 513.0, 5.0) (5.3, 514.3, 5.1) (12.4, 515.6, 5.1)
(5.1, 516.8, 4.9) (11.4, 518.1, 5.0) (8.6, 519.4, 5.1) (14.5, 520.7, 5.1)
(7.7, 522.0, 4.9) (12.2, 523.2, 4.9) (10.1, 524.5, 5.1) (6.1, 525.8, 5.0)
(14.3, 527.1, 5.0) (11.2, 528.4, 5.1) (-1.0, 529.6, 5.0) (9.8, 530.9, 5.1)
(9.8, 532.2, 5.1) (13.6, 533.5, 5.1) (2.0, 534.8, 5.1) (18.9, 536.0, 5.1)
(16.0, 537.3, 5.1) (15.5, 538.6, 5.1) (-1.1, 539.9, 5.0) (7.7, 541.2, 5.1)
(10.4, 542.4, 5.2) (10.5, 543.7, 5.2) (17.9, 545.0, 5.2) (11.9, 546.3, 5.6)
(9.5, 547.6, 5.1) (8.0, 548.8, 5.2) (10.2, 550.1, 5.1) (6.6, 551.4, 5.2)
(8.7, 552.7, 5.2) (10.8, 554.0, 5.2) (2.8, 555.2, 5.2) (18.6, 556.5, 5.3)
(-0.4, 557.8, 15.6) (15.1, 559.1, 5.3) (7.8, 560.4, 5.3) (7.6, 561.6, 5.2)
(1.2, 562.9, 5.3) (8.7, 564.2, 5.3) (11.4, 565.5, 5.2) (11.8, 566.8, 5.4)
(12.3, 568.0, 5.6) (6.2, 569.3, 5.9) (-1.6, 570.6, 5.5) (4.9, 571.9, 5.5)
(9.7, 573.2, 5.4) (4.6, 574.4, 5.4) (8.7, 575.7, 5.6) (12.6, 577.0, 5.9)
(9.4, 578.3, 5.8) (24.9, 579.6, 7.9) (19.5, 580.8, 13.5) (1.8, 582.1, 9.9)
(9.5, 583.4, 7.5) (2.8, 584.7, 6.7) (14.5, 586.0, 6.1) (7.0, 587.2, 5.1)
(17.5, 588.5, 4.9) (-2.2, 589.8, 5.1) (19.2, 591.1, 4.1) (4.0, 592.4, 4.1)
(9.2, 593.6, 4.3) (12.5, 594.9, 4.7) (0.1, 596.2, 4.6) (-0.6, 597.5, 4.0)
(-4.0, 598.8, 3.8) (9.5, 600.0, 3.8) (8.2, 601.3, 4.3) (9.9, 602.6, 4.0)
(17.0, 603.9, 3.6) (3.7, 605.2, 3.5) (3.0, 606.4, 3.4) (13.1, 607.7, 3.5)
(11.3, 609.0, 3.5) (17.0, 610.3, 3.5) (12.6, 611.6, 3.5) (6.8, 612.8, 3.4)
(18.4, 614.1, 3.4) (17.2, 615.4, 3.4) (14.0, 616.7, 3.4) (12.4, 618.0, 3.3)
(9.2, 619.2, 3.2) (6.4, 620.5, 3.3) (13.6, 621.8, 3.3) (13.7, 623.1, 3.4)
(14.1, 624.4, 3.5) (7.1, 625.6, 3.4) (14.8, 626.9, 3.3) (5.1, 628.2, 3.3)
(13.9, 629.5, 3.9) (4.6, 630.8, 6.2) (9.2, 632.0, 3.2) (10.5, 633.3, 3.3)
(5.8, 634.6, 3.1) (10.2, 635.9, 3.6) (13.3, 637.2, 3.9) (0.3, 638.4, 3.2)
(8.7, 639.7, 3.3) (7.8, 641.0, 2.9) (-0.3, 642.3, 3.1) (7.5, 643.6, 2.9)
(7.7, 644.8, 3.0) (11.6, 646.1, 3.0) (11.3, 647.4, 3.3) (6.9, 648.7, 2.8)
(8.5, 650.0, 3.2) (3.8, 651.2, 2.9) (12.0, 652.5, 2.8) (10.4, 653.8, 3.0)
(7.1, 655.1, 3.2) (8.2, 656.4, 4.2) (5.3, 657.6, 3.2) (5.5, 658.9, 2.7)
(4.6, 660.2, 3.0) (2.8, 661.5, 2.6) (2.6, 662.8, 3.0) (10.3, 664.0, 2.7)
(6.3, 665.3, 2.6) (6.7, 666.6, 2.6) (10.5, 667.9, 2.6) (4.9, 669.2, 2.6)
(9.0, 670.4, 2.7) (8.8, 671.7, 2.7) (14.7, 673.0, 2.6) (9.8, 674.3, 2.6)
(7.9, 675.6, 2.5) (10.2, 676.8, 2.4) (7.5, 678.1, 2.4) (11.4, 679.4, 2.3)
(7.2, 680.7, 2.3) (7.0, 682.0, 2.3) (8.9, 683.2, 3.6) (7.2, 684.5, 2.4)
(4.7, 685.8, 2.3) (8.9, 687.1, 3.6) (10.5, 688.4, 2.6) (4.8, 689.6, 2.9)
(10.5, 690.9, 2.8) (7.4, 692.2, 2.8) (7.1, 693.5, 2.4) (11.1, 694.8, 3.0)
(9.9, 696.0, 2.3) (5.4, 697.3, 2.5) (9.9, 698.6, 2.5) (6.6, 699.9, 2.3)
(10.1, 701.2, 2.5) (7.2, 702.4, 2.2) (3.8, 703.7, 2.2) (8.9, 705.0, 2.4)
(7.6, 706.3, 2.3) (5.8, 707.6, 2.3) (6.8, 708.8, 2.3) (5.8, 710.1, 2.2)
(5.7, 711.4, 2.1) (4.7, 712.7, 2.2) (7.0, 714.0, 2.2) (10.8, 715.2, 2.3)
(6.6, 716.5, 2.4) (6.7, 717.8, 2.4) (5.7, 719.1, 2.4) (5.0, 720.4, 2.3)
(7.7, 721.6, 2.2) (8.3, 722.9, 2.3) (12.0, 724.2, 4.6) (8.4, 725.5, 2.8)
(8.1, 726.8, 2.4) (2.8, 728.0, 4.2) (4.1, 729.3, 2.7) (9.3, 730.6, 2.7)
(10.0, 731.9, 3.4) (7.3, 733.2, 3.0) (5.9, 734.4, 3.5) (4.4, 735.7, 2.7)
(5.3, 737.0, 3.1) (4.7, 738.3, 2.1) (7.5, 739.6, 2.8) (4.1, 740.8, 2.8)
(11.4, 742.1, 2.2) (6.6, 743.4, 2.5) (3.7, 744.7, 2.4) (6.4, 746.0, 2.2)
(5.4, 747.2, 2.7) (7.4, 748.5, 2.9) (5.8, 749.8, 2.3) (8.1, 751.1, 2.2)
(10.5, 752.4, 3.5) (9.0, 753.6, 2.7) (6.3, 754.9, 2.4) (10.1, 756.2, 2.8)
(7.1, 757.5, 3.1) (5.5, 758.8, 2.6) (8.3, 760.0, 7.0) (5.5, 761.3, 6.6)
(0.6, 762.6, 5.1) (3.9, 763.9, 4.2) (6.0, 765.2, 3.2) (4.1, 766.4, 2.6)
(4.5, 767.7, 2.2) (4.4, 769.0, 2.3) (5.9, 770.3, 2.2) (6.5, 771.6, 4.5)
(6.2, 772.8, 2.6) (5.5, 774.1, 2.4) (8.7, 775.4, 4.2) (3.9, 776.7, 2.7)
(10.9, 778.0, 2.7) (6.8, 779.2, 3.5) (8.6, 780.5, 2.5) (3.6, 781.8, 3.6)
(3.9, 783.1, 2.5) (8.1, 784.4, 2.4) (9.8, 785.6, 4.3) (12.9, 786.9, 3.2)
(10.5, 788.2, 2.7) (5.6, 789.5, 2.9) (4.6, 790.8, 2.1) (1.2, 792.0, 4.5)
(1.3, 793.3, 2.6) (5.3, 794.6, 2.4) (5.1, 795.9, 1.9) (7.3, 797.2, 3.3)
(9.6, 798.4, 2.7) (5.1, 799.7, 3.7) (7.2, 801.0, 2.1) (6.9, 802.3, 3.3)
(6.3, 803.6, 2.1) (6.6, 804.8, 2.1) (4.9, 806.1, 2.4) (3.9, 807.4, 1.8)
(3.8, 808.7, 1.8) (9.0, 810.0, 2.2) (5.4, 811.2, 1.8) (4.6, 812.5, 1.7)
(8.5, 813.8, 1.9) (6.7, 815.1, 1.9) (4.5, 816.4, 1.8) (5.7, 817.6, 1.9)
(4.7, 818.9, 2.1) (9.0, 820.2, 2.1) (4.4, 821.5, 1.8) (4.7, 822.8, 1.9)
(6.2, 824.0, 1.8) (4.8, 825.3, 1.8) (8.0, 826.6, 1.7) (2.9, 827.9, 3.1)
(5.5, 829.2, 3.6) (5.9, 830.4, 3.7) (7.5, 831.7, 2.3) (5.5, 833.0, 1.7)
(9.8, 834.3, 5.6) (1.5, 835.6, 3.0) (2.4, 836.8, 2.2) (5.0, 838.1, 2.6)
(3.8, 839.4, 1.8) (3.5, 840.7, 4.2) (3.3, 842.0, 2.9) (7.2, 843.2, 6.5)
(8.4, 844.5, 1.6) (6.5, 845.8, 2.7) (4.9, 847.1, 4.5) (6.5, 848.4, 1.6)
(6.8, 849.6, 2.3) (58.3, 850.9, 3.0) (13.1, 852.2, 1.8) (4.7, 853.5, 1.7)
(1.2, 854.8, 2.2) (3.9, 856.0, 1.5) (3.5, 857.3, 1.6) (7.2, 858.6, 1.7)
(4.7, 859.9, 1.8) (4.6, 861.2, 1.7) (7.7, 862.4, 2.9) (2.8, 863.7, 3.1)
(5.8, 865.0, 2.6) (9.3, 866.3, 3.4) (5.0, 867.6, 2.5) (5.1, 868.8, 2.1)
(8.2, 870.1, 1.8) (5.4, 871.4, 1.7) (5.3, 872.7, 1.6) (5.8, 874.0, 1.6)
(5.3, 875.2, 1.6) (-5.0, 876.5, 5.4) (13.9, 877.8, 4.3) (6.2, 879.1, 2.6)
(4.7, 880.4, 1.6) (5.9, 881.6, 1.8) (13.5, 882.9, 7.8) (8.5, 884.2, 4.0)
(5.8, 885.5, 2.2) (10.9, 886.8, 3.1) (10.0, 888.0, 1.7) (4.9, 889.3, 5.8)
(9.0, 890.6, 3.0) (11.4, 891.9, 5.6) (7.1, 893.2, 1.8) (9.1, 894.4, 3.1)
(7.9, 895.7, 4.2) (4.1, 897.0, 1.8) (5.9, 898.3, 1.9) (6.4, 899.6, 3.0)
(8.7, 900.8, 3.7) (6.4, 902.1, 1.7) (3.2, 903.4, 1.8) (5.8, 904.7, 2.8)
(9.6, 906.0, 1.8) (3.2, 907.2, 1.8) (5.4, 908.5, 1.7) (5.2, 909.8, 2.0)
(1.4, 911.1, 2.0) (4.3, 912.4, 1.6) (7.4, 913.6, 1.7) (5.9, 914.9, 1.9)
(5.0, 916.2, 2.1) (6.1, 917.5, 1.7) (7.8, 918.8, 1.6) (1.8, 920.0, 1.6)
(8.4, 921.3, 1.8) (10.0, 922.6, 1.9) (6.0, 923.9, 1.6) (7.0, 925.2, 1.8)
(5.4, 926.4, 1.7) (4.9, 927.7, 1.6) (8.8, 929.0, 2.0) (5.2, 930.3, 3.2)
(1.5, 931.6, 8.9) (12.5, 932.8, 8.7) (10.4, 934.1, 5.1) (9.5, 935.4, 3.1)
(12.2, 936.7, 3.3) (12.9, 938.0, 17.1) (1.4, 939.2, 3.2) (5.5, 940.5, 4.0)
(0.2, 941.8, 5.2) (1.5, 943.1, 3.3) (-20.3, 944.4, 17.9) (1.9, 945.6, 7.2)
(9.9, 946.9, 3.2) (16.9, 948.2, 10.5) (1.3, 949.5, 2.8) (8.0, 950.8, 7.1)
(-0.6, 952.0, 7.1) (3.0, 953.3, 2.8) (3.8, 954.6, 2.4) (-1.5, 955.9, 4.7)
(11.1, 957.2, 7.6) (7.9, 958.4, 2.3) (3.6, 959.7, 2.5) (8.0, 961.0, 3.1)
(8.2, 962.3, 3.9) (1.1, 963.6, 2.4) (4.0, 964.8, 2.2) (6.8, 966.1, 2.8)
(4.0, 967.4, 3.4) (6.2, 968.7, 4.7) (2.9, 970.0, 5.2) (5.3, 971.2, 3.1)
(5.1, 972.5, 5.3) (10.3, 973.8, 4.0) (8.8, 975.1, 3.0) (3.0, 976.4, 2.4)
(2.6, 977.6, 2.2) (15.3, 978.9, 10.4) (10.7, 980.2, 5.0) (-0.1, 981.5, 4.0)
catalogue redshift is 1.282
